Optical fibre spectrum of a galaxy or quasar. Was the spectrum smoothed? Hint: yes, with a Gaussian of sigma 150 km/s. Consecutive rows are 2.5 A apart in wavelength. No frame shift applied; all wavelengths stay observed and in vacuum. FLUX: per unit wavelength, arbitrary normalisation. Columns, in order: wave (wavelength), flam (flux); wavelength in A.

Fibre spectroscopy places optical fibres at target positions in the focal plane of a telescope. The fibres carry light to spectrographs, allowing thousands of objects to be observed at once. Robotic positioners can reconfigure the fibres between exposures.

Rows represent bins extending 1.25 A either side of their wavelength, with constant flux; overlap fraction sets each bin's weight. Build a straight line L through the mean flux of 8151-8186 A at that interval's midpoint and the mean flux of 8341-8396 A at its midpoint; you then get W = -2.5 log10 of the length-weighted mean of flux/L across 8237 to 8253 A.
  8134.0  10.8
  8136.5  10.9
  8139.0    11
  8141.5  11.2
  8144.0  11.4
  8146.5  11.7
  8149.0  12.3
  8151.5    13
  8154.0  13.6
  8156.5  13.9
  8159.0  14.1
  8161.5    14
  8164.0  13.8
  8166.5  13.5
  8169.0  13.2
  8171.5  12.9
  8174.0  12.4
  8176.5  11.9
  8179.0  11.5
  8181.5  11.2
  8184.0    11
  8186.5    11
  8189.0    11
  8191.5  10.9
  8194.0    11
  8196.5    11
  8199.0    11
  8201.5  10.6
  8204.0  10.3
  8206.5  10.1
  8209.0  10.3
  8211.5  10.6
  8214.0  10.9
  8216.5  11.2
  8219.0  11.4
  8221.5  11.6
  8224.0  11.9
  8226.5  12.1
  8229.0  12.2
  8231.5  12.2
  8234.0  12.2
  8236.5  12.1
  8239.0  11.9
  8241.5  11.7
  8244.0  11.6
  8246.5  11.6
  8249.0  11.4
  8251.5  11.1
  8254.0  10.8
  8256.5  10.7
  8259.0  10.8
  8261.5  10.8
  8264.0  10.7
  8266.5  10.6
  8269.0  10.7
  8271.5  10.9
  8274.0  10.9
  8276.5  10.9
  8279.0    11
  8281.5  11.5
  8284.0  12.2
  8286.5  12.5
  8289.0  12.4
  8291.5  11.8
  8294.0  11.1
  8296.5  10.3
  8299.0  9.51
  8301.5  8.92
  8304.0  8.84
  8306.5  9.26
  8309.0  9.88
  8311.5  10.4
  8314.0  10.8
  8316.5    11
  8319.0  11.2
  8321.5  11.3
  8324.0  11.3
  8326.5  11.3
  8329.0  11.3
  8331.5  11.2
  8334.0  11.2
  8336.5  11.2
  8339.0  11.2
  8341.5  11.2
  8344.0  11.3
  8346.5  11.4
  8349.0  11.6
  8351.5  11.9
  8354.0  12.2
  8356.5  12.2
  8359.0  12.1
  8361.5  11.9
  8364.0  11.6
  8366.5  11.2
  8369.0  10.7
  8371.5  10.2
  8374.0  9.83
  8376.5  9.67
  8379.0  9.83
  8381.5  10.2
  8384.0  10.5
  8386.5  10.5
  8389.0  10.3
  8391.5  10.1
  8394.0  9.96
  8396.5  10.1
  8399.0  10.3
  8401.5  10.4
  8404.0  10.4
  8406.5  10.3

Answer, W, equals 0.05 mag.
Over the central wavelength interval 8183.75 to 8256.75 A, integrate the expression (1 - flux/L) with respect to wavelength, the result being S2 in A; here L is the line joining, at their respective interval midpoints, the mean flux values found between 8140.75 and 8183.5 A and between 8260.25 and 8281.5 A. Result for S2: 2.6 A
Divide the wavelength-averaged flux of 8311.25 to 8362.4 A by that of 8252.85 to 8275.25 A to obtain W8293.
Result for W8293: 1.1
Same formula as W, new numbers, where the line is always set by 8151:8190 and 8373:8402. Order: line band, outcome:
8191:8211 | 0.16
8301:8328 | 0.05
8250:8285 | 0.05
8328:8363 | -0.09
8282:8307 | 0.05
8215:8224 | 0.06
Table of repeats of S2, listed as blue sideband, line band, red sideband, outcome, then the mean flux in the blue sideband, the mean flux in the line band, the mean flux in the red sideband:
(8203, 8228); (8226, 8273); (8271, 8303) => -1.3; 11.1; 11.4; 11.1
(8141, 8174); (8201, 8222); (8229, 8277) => 2.2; 13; 10.8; 11.3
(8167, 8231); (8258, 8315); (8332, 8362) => 3.8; 11.4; 10.7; 11.6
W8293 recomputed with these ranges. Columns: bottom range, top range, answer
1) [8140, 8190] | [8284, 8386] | 0.88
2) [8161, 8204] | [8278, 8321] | 0.91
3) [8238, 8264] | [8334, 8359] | 1.03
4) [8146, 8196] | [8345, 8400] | 0.87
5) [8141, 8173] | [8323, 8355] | 0.88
